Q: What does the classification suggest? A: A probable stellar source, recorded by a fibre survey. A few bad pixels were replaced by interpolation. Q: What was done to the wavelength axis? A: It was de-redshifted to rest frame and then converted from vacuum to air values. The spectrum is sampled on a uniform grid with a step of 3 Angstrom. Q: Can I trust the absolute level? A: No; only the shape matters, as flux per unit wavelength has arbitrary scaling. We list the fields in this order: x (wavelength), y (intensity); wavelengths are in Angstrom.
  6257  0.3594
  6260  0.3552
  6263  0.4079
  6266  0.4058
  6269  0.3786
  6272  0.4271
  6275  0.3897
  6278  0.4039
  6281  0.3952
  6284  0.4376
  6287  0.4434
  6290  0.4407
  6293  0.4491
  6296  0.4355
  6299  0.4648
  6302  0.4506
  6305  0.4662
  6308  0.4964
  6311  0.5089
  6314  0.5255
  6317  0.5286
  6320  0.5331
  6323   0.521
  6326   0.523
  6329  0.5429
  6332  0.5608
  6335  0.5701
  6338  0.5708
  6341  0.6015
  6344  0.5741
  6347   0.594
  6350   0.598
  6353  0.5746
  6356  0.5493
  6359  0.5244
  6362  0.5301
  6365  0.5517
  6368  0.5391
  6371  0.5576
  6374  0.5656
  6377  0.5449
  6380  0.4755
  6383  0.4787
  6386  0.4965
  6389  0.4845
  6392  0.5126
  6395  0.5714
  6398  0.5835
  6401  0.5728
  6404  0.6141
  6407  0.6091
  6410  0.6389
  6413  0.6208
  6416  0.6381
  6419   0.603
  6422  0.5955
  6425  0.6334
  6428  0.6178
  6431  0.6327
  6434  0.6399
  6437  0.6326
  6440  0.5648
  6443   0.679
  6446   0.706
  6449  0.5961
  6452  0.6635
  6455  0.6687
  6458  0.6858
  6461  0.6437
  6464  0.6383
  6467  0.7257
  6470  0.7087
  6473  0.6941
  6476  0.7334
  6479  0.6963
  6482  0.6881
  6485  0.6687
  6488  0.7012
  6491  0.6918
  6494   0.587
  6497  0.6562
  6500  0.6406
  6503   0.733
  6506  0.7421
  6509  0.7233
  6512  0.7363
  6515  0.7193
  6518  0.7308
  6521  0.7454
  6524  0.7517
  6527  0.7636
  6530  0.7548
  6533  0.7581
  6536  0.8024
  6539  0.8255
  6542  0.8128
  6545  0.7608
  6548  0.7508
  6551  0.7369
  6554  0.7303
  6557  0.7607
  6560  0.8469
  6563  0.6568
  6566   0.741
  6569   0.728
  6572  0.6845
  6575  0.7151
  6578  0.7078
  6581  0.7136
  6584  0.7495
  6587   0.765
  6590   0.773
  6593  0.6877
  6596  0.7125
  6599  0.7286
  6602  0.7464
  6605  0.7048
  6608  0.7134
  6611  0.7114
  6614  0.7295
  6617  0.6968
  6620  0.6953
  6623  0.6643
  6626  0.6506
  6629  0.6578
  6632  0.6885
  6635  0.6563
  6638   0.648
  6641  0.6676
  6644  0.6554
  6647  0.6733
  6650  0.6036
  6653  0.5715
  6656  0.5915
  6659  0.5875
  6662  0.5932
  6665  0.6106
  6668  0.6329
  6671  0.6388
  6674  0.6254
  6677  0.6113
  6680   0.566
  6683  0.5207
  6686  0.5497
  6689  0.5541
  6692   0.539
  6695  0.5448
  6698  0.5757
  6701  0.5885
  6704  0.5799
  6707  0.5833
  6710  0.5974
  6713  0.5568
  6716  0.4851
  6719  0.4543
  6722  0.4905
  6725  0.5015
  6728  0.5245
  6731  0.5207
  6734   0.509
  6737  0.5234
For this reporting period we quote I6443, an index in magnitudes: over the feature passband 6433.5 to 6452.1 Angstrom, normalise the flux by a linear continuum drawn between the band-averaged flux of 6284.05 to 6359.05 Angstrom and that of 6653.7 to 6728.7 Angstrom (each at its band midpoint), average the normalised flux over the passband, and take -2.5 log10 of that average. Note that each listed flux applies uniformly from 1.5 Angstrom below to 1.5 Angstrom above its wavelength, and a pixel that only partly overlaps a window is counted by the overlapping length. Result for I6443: -0.19 mag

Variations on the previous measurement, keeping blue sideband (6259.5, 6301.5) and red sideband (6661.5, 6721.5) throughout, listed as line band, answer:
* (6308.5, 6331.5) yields -0.211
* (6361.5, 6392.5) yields -0.151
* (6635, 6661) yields -0.135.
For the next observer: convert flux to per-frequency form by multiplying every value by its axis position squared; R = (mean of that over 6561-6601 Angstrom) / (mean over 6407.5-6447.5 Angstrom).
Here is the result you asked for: 1.20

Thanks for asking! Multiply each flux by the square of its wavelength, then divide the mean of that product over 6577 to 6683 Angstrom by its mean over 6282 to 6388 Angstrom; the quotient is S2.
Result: 1.40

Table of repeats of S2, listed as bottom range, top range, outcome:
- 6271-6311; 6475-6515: 1.67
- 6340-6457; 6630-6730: 1.08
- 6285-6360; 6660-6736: 1.20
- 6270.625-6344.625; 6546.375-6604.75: 1.63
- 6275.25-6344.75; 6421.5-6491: 1.40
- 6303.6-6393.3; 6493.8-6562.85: 1.46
